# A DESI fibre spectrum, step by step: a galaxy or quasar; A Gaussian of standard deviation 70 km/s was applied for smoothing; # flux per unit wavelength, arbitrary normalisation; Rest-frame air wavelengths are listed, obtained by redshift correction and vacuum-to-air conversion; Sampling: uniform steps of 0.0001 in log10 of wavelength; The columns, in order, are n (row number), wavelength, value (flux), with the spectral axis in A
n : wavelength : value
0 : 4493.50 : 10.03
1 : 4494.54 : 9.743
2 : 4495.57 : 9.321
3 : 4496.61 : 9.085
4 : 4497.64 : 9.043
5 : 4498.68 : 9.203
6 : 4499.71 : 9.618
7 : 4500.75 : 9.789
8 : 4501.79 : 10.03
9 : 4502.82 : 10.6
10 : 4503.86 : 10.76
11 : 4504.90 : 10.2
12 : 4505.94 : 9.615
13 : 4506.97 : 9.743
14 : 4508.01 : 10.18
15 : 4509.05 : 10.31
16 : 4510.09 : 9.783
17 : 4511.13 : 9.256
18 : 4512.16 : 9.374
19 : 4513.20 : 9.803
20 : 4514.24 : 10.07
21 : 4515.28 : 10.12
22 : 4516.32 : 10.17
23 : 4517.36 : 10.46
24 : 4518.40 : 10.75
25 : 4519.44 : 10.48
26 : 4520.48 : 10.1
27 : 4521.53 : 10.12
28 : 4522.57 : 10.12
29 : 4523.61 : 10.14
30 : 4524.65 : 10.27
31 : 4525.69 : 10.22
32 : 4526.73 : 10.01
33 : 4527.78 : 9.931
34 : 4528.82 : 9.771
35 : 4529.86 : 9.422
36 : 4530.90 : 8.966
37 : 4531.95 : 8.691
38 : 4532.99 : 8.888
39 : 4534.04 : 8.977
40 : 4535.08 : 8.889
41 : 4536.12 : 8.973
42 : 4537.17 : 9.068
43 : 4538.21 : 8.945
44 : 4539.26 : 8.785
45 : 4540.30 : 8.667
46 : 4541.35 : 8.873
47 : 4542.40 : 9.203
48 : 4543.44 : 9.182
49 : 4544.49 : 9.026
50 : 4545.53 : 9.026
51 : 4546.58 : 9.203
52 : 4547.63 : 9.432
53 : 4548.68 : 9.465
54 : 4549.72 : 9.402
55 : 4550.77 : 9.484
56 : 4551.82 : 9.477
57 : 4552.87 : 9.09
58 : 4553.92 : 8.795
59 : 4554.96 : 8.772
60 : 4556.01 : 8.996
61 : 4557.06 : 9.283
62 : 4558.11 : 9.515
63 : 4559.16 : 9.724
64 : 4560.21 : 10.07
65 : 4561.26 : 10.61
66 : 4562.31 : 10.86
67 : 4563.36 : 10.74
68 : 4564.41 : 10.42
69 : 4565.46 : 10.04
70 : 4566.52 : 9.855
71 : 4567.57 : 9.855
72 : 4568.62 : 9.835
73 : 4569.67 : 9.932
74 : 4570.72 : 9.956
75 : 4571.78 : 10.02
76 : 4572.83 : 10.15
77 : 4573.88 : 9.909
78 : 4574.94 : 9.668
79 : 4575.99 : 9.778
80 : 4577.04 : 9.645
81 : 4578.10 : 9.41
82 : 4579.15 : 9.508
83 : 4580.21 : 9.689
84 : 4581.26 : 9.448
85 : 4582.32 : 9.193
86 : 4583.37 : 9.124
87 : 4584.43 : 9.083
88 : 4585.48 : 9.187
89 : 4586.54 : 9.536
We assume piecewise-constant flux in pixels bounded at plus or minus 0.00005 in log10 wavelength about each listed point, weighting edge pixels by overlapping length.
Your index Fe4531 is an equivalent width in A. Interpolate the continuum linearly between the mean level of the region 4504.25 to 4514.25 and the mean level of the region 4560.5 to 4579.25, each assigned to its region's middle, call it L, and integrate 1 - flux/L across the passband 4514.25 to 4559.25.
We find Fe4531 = 2.1 A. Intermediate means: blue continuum 9.84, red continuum 10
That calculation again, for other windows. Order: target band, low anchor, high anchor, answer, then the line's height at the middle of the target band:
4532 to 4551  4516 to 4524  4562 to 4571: 2.2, 10.2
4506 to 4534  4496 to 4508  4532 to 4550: -1.2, 9.45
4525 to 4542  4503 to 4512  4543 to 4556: 0.5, 9.49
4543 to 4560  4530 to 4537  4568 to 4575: 0.3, 9.41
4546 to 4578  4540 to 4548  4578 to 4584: -1.7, 9.23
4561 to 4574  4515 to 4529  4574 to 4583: -0.7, 9.68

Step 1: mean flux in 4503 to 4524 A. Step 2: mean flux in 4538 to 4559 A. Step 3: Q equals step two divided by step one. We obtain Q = 0.91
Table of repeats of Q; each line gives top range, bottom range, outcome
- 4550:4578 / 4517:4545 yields 1.03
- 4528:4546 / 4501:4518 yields 0.90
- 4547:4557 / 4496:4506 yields 0.94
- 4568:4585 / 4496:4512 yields 0.98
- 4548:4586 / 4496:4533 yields 0.98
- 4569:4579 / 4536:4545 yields 1.10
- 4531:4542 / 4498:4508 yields 0.89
